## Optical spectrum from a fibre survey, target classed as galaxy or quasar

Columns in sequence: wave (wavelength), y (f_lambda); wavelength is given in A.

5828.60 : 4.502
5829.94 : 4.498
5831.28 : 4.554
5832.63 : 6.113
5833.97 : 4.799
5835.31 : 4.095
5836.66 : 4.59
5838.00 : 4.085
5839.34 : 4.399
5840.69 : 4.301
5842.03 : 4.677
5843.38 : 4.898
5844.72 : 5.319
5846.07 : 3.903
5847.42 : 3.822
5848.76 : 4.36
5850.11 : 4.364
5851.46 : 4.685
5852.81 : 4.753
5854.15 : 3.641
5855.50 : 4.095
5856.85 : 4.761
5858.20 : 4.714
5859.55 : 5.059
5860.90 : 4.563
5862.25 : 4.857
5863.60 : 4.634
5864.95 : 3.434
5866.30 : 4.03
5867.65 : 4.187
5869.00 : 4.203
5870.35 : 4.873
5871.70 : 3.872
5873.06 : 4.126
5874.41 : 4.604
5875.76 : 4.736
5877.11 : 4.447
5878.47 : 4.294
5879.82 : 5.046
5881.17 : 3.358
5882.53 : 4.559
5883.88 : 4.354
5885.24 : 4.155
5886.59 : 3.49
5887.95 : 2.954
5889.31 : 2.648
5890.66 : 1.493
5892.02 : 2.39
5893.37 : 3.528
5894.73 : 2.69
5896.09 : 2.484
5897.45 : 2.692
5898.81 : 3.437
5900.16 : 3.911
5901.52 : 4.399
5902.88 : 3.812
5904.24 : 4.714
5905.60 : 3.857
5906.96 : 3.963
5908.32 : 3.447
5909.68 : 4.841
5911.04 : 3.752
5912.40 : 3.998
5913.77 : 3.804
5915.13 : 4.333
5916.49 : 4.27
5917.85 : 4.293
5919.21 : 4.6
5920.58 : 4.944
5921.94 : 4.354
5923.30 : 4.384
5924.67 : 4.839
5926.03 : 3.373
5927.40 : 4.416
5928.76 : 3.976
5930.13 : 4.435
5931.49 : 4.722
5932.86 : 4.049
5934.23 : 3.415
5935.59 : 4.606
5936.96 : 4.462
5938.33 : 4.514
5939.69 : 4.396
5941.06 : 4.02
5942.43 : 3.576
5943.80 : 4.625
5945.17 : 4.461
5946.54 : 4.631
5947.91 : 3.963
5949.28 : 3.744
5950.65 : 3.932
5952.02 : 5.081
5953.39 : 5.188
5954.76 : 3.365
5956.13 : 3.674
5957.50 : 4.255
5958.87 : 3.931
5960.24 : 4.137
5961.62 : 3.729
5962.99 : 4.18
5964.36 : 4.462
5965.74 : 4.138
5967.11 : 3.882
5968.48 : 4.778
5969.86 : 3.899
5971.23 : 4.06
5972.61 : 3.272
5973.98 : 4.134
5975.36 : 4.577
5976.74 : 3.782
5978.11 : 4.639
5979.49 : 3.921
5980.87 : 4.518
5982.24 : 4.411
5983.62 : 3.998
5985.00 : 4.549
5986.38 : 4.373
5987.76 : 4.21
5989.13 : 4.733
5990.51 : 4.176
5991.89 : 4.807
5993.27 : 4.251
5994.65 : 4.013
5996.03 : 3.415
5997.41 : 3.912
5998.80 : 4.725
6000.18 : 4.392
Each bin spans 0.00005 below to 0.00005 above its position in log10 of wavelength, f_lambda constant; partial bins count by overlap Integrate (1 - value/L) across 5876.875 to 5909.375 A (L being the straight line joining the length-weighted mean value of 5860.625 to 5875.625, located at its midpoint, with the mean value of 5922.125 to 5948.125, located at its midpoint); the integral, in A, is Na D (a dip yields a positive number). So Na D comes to 5.34 A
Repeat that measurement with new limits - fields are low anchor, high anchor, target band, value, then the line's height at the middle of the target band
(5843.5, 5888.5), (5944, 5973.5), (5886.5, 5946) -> 4.47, 4.22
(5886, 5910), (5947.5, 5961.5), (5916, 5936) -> -3.12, 3.73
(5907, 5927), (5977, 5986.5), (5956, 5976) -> 0.98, 4.29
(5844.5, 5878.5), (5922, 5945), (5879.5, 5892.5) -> 2.77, 4.34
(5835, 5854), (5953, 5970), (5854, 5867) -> -0.06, 4.39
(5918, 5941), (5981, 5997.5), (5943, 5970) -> 0.59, 4.3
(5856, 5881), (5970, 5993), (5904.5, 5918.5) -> 0.95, 4.37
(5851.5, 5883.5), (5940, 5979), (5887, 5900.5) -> 4.72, 4.32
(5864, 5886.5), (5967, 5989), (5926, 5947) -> -0.12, 4.23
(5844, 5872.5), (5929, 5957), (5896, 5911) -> 1.67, 4.31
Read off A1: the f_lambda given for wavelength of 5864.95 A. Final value 3.434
